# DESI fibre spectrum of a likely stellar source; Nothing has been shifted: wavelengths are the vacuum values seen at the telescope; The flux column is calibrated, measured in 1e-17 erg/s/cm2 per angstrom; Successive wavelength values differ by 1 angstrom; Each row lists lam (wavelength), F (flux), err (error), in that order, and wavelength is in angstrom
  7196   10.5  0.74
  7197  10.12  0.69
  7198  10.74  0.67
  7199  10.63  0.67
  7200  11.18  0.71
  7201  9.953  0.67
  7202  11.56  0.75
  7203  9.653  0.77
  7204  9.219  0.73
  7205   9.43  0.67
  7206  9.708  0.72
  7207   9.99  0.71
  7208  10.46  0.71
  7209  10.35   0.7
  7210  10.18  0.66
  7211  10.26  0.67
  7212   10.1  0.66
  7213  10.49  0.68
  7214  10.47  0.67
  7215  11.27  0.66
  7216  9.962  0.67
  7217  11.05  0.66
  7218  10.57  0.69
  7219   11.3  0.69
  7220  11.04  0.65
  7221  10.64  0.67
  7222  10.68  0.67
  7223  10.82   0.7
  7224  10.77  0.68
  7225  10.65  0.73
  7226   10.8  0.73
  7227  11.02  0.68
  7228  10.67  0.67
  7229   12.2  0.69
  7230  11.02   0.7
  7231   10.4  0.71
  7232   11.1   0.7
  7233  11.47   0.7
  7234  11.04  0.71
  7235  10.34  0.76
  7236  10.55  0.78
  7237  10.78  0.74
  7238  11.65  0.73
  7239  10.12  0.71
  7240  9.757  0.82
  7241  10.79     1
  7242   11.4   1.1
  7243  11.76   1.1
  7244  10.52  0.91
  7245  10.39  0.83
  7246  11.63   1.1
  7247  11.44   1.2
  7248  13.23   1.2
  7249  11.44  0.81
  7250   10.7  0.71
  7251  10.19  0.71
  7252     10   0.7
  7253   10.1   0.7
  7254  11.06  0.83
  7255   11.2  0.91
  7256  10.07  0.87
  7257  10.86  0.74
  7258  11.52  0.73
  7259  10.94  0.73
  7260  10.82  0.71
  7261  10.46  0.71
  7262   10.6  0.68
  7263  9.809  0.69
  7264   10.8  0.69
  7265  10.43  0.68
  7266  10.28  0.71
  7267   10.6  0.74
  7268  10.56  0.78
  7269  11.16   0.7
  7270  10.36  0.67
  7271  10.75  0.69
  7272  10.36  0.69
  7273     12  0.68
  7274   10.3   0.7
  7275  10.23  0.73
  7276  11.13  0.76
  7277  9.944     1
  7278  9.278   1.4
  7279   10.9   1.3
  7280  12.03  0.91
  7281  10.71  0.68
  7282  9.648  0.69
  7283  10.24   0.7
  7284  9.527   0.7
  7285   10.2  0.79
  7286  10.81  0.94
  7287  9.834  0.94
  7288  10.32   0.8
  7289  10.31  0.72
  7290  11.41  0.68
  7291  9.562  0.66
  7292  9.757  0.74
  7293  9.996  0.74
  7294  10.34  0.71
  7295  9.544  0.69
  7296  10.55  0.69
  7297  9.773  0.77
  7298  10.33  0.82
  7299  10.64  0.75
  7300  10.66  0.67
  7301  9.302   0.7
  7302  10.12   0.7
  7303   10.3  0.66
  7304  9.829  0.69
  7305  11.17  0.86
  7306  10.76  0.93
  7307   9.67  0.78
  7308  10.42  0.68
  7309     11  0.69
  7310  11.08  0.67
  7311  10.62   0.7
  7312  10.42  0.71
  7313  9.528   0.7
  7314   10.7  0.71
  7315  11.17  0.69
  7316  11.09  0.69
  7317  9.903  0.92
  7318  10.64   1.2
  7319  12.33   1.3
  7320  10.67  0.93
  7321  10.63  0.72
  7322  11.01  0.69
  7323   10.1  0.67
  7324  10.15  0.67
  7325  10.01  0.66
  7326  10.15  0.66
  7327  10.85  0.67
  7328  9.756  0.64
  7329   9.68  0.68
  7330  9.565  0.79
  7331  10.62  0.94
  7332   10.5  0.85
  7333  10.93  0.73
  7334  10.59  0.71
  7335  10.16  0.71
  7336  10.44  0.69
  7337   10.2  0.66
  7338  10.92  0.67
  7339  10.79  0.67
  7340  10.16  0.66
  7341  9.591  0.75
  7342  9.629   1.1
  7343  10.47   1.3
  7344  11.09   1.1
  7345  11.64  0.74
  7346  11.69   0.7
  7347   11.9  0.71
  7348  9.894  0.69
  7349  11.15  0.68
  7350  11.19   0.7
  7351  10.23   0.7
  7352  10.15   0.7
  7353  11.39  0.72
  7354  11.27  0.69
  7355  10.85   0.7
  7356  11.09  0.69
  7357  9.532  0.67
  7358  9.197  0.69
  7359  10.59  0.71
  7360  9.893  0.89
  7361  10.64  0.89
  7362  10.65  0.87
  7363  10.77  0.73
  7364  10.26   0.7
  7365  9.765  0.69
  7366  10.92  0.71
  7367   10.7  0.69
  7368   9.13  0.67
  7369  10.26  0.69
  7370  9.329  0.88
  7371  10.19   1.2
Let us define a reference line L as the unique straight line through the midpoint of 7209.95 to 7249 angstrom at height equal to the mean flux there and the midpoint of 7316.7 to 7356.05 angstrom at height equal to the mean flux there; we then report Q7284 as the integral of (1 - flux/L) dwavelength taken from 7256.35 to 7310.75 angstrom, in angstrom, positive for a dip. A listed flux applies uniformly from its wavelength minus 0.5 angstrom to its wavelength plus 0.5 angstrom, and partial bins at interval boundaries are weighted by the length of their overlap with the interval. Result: 1.5 angstrom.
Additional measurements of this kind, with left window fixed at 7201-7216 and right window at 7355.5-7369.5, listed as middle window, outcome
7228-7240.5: -0.8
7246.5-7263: -1.1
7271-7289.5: -0.4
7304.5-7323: -0.8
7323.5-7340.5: -0.1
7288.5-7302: 0.1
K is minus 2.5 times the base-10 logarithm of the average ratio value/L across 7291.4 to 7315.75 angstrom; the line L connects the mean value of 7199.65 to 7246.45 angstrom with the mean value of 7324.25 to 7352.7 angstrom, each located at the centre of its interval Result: 0.02 mag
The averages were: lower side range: 10.7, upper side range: 10.5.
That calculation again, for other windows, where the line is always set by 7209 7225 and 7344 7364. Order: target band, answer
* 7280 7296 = 0.05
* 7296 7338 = 0.03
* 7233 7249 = -0.04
